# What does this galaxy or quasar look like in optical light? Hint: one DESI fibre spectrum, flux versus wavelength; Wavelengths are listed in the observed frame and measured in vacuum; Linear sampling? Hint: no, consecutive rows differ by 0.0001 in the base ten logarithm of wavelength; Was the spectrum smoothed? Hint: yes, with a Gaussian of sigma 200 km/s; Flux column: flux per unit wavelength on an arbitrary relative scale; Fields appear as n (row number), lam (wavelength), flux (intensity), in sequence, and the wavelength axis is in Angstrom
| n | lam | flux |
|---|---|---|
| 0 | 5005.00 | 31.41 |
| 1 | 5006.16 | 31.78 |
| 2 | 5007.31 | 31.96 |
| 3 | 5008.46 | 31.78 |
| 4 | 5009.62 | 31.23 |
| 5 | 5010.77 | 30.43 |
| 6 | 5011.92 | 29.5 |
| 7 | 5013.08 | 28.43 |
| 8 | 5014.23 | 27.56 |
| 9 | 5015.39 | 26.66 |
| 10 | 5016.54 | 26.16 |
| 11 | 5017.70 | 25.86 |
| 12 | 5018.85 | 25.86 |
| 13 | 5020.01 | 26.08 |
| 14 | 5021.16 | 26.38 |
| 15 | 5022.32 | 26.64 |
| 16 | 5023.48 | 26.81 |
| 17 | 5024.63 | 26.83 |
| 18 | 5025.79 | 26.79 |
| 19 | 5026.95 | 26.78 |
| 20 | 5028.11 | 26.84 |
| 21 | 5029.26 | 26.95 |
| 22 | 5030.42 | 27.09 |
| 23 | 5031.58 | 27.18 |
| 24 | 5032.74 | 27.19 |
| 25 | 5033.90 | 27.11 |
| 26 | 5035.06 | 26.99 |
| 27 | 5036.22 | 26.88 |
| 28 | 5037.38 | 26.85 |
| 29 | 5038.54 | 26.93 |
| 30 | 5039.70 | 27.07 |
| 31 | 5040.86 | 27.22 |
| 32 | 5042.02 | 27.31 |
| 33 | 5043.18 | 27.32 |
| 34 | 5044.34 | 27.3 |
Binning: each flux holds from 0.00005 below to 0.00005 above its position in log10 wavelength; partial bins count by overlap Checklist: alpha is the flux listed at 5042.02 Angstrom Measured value 27.31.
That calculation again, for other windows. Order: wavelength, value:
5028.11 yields 26.84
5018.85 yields 25.86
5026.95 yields 26.78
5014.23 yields 27.56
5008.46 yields 31.78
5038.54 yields 26.93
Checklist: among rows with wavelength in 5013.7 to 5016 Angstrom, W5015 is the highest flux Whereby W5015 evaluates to 27.56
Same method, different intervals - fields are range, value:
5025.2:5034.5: 27.19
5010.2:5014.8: 30.43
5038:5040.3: 27.07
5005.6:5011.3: 31.96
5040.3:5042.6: 27.31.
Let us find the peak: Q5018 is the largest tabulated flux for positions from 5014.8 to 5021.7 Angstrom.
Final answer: 26.66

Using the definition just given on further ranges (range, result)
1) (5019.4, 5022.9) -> 26.64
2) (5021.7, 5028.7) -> 26.84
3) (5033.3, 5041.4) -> 27.22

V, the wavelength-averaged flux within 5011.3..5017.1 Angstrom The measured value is 27.7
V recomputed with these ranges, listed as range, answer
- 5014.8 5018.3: 26.2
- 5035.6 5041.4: 27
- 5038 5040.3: 27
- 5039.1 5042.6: 27.2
